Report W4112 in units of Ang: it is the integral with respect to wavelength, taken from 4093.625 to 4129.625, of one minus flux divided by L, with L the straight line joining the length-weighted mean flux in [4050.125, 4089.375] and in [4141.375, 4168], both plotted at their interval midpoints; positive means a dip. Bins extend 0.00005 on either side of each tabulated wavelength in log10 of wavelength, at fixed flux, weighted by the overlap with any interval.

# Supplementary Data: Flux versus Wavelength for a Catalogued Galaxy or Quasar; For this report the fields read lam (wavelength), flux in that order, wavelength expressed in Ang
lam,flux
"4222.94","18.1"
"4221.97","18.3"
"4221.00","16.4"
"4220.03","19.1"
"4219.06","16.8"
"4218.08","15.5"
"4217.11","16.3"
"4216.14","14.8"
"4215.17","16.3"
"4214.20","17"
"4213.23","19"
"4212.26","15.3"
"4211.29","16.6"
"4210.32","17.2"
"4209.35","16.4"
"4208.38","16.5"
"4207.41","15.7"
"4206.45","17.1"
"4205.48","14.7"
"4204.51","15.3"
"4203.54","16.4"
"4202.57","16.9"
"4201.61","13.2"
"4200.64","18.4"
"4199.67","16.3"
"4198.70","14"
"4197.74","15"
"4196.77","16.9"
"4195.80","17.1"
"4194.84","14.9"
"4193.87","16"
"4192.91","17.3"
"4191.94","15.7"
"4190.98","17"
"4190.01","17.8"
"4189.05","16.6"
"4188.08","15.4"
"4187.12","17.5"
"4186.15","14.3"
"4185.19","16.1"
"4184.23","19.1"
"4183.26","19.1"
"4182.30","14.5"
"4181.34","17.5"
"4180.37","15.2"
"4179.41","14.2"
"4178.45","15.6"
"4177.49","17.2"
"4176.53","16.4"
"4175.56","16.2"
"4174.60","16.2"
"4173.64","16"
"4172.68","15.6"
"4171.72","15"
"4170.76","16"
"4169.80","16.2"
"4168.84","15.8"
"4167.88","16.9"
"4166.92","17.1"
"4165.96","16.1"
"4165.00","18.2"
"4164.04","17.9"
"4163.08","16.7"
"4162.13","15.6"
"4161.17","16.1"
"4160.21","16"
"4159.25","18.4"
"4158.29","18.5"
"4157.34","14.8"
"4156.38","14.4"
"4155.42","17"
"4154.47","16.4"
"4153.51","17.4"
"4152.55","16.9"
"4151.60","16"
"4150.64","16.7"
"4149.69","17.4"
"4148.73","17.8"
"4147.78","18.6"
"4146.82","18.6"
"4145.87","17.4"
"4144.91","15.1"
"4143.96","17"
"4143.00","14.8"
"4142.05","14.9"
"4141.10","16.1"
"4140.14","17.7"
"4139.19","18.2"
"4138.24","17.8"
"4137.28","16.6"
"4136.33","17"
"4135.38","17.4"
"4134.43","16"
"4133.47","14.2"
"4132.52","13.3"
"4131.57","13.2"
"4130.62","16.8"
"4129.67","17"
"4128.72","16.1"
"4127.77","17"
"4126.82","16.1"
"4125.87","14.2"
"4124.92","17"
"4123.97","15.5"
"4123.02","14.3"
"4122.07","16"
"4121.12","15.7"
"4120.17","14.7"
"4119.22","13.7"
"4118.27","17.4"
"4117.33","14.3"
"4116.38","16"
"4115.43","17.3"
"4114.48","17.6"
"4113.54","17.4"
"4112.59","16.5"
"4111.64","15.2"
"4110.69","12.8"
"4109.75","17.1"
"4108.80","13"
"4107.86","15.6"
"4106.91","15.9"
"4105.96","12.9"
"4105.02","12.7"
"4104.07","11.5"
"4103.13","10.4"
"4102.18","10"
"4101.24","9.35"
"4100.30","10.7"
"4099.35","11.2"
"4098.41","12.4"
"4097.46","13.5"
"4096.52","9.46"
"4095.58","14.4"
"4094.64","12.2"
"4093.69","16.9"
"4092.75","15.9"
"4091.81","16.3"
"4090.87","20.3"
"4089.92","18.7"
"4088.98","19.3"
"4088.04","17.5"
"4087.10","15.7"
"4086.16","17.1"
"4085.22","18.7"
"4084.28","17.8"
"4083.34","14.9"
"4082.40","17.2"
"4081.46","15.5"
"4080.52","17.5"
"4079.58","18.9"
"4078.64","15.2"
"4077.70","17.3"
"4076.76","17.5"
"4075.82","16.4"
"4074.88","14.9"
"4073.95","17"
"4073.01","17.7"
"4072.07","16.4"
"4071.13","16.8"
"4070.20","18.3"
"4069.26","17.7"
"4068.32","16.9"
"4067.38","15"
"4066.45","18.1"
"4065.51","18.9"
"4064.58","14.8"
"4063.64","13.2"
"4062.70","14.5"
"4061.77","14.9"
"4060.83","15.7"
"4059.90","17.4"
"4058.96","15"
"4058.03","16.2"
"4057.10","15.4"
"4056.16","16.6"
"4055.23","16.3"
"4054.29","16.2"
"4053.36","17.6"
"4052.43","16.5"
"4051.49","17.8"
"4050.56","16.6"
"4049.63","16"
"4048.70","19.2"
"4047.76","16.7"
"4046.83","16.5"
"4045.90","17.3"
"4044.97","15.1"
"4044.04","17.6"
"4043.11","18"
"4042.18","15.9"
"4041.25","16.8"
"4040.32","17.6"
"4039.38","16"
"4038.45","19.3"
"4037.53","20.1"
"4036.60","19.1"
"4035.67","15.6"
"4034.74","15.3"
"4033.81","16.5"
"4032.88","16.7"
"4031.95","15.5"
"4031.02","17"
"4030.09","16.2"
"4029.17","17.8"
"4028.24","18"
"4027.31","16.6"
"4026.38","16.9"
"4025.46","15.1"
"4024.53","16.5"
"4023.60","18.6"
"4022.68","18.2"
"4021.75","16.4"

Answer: 5.10 Ang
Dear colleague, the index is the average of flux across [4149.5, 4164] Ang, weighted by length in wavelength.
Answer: 16.6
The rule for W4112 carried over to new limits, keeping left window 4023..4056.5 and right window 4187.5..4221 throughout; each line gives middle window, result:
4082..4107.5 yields 3.37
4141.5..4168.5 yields -0.36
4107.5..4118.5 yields 0.57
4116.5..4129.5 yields 0.83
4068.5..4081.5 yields -0.11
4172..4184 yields 0.17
